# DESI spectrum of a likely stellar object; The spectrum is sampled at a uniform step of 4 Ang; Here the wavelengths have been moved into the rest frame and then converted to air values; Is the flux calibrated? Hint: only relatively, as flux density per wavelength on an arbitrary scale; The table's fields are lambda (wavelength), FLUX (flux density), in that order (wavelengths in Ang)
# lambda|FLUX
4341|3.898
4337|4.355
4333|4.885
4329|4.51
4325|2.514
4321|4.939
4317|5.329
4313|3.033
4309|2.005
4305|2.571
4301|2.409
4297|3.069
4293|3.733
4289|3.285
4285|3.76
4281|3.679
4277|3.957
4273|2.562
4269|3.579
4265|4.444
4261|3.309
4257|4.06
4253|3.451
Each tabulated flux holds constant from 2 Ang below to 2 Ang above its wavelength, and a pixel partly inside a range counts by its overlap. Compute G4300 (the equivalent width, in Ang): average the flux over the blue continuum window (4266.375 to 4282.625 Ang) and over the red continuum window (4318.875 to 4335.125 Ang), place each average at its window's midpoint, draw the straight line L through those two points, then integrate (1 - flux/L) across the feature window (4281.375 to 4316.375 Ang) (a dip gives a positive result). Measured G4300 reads 6.4 Ang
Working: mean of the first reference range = 3.48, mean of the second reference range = 4.22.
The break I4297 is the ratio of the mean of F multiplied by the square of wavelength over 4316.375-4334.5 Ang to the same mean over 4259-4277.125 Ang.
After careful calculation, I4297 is 1.3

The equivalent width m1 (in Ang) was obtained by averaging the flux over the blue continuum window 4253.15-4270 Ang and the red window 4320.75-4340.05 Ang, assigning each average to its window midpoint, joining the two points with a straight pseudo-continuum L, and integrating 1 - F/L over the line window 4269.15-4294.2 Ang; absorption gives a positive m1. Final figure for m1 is 2.7 Ang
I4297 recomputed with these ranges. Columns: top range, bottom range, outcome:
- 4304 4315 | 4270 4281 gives 0.76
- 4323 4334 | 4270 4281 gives 1.18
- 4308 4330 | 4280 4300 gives 1.11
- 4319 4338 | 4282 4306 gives 1.35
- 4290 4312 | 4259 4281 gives 0.79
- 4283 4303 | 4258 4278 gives 0.92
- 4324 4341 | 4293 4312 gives 1.57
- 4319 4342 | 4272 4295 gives 1.21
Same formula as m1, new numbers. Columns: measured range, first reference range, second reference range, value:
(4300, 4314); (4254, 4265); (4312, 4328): 5.33 Ang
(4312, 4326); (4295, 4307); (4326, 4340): -1.95 Ang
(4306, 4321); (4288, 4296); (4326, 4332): 1.36 Ang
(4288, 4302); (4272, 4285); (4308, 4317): 0.85 Ang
